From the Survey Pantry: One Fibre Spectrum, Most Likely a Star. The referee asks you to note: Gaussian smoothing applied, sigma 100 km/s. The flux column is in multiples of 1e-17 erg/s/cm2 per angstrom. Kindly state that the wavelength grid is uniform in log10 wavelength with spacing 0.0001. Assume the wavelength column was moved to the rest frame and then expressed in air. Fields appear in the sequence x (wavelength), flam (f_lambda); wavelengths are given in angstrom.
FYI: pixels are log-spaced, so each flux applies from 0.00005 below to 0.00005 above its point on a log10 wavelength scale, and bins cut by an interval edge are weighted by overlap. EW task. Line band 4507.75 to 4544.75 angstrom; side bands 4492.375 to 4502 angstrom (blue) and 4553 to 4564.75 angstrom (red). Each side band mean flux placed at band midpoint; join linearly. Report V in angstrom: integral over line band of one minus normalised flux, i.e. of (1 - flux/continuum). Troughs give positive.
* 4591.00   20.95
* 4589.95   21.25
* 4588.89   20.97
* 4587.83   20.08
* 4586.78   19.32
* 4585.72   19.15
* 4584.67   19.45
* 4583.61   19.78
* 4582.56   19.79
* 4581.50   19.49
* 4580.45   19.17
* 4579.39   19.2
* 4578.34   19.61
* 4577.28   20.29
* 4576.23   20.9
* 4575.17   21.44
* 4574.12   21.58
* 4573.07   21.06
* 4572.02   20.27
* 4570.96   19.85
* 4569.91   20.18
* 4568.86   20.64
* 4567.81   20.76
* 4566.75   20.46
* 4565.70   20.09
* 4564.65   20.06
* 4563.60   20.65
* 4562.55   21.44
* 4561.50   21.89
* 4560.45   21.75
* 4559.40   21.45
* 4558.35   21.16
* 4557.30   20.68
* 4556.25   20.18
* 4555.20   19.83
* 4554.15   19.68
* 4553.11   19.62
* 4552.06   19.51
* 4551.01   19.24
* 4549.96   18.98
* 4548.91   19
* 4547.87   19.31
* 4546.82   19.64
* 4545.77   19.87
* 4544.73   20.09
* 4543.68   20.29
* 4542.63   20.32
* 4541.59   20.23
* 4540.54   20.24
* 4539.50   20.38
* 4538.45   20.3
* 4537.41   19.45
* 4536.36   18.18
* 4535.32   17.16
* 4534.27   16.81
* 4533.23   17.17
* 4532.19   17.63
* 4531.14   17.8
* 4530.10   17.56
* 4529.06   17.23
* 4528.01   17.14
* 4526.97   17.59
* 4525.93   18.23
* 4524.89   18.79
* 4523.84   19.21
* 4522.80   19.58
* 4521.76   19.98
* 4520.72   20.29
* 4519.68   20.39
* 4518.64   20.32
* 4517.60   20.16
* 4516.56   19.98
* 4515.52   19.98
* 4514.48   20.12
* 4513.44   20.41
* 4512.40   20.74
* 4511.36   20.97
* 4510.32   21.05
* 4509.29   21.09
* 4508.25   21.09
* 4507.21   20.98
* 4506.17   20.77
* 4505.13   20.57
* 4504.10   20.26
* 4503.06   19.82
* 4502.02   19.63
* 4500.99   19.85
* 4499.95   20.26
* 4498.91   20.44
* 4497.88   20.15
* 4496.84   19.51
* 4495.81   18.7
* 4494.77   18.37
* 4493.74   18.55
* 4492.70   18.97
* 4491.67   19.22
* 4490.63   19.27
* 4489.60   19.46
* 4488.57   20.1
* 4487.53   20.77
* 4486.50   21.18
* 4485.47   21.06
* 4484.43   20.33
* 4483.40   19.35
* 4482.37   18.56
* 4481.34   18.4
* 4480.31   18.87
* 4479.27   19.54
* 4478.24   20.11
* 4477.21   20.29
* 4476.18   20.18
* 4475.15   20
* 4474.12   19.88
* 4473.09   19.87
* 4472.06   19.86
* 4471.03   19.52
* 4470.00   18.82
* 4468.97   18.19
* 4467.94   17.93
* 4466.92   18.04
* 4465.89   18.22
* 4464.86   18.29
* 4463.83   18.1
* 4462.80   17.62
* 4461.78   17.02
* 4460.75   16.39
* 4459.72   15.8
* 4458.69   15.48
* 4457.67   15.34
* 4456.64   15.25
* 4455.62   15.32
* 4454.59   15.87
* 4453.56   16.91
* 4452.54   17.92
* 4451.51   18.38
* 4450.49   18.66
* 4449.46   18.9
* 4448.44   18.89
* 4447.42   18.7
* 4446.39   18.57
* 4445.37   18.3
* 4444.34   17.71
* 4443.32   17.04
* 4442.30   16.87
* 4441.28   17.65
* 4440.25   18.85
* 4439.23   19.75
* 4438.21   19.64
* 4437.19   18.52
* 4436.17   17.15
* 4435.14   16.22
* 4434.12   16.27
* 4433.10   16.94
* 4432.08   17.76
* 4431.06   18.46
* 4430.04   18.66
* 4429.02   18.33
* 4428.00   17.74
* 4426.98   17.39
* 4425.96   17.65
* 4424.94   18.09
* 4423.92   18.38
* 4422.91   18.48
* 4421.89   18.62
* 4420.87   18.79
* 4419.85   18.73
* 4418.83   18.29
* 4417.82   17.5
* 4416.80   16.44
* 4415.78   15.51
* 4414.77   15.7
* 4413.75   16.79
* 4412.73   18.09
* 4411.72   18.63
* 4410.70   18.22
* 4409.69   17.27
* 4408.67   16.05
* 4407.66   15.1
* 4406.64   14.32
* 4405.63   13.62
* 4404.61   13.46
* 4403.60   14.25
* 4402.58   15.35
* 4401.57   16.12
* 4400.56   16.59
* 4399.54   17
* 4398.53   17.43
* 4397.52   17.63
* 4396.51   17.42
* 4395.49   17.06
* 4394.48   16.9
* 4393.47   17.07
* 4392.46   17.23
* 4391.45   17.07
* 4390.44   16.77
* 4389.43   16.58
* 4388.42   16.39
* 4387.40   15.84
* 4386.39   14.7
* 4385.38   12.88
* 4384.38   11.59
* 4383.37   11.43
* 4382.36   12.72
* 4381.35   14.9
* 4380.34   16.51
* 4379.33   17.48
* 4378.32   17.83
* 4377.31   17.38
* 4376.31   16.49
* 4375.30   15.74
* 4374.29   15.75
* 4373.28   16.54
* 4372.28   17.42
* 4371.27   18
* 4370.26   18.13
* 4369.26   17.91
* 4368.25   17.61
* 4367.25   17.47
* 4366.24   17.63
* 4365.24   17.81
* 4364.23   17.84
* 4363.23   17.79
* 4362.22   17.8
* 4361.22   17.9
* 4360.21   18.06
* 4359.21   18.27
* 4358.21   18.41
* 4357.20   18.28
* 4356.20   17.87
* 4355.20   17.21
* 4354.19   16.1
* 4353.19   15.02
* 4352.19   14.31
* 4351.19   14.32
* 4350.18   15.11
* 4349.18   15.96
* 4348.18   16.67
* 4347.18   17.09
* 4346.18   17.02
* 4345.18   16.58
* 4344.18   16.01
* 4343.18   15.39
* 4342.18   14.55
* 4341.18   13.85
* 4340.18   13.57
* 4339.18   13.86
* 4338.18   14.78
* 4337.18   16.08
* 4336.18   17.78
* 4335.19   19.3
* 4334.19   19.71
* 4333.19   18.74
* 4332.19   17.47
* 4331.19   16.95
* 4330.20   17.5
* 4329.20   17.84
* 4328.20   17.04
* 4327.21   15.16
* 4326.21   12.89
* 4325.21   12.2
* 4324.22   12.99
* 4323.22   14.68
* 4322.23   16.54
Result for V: 1.26 angstrom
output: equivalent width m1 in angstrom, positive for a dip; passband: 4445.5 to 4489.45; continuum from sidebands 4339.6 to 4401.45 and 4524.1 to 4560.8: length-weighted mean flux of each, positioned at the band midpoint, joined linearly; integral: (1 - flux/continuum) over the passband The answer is -1.2 angstrom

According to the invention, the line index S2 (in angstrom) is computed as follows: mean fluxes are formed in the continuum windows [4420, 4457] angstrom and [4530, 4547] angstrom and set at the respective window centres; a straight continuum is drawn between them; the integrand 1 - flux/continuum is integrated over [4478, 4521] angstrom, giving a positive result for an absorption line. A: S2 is -3.3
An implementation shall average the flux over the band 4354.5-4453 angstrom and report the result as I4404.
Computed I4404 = 17.1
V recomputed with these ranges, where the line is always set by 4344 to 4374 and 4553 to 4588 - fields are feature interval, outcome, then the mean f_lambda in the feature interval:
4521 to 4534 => 1.0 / 18.2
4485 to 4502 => -0.5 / 19.7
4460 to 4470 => 0.5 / 17.8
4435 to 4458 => 0.9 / 17.7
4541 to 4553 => 0.2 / 19.7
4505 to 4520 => -0.9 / 20.6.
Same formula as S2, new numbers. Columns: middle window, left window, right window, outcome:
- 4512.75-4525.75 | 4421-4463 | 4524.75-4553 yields -0.92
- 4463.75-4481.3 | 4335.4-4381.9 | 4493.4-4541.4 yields -0.47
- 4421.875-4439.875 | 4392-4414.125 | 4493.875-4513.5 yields -0.53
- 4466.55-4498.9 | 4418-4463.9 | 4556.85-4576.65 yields -1.29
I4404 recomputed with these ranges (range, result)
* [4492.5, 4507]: 19.7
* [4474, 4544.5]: 19.6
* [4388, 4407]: 16.2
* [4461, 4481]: 18.9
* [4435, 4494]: 18.5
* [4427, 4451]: 18.1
